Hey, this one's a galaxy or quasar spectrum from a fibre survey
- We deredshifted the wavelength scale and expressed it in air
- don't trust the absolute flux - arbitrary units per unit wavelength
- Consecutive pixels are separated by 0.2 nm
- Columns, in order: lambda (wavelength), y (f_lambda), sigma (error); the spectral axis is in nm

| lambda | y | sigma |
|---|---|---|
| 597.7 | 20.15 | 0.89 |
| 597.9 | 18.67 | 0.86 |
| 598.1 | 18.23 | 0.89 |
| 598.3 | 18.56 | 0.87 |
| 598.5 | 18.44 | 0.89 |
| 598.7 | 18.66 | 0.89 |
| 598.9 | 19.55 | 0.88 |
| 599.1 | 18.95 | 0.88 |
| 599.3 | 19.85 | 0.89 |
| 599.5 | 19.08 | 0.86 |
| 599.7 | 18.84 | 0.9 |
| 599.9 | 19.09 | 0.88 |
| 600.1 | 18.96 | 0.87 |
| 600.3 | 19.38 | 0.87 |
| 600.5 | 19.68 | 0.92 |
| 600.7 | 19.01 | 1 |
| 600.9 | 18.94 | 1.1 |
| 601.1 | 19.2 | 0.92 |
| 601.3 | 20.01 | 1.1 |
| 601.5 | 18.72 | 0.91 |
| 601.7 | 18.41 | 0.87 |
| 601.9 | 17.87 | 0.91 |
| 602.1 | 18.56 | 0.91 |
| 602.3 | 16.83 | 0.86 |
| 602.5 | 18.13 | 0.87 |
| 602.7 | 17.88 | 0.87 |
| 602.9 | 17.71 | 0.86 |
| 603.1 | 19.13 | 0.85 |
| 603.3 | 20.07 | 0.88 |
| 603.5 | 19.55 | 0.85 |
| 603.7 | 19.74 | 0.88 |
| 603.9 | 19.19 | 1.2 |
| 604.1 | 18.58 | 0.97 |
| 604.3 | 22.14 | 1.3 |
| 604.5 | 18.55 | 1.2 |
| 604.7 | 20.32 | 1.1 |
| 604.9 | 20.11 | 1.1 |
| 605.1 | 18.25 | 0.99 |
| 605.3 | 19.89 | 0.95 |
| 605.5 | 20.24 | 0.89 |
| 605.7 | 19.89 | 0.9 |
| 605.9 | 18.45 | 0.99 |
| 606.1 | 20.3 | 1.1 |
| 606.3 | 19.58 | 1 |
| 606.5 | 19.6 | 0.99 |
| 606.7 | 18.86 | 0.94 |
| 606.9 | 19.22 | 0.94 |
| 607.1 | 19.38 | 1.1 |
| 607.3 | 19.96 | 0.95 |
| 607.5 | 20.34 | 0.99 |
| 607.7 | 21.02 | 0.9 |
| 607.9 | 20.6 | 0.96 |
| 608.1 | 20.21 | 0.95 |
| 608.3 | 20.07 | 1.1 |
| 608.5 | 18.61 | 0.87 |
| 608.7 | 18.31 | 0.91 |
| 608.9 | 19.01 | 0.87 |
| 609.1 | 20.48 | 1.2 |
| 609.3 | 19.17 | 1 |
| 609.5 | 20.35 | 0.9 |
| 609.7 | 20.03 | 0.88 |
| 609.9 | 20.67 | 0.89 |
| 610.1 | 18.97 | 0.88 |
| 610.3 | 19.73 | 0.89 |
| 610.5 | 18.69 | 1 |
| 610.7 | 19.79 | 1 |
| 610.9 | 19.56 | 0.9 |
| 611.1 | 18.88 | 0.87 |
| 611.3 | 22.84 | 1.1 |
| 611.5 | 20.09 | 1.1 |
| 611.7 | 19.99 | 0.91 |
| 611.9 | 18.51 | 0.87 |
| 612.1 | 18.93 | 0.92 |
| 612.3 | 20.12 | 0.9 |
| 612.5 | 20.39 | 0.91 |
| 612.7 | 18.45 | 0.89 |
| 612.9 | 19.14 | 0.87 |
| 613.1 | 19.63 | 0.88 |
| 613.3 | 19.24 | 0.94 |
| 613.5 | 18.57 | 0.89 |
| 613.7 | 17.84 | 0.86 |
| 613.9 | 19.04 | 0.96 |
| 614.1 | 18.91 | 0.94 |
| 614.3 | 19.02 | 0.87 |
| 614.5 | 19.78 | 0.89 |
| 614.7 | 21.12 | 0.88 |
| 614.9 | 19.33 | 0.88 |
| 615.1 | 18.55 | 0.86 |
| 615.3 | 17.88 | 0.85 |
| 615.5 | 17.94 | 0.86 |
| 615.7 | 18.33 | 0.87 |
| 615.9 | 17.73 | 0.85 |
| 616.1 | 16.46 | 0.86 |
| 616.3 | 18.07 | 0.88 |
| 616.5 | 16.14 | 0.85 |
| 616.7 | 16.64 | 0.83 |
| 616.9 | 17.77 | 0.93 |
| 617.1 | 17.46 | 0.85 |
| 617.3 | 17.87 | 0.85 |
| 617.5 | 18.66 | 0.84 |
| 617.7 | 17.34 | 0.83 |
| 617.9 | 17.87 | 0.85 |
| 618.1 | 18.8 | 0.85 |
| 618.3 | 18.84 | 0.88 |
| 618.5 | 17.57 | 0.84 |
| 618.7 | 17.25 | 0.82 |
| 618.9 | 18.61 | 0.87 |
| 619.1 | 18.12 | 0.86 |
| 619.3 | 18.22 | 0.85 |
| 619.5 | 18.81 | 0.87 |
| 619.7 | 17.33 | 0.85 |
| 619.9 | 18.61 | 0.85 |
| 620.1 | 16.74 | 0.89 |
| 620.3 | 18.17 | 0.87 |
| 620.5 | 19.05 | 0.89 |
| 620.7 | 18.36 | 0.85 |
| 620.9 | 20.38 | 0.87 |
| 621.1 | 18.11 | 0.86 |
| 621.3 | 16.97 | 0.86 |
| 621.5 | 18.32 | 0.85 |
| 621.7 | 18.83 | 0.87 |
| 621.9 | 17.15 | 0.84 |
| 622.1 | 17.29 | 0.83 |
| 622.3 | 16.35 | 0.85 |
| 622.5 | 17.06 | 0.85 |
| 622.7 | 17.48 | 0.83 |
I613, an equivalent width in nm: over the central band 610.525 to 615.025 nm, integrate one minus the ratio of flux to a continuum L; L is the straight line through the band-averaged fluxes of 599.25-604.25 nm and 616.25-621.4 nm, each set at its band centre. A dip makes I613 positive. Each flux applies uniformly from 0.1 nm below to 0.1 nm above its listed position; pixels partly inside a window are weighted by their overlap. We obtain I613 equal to -0.29 nm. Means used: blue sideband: 18.9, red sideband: 18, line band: 19.5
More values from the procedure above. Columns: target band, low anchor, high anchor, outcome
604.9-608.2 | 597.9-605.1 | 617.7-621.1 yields -0.17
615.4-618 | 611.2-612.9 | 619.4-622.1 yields 0.19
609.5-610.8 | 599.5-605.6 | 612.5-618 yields -0.07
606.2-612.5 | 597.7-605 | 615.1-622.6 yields -0.42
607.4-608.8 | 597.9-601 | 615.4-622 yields -0.10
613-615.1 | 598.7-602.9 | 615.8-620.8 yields -0.13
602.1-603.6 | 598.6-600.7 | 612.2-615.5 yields 0.06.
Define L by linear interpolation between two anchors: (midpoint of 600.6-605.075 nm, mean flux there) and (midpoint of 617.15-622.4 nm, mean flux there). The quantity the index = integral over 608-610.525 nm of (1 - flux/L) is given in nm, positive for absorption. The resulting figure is -0.13 nm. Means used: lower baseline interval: 19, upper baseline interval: 18.1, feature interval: 19.6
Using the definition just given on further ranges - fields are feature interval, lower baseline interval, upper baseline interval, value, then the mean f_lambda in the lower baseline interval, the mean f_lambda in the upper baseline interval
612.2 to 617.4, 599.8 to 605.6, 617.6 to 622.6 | -0.05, 19.1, 18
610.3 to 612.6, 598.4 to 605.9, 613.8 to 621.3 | -0.15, 19.1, 18.2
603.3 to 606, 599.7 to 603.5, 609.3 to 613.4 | -0.08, 18.8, 19.7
